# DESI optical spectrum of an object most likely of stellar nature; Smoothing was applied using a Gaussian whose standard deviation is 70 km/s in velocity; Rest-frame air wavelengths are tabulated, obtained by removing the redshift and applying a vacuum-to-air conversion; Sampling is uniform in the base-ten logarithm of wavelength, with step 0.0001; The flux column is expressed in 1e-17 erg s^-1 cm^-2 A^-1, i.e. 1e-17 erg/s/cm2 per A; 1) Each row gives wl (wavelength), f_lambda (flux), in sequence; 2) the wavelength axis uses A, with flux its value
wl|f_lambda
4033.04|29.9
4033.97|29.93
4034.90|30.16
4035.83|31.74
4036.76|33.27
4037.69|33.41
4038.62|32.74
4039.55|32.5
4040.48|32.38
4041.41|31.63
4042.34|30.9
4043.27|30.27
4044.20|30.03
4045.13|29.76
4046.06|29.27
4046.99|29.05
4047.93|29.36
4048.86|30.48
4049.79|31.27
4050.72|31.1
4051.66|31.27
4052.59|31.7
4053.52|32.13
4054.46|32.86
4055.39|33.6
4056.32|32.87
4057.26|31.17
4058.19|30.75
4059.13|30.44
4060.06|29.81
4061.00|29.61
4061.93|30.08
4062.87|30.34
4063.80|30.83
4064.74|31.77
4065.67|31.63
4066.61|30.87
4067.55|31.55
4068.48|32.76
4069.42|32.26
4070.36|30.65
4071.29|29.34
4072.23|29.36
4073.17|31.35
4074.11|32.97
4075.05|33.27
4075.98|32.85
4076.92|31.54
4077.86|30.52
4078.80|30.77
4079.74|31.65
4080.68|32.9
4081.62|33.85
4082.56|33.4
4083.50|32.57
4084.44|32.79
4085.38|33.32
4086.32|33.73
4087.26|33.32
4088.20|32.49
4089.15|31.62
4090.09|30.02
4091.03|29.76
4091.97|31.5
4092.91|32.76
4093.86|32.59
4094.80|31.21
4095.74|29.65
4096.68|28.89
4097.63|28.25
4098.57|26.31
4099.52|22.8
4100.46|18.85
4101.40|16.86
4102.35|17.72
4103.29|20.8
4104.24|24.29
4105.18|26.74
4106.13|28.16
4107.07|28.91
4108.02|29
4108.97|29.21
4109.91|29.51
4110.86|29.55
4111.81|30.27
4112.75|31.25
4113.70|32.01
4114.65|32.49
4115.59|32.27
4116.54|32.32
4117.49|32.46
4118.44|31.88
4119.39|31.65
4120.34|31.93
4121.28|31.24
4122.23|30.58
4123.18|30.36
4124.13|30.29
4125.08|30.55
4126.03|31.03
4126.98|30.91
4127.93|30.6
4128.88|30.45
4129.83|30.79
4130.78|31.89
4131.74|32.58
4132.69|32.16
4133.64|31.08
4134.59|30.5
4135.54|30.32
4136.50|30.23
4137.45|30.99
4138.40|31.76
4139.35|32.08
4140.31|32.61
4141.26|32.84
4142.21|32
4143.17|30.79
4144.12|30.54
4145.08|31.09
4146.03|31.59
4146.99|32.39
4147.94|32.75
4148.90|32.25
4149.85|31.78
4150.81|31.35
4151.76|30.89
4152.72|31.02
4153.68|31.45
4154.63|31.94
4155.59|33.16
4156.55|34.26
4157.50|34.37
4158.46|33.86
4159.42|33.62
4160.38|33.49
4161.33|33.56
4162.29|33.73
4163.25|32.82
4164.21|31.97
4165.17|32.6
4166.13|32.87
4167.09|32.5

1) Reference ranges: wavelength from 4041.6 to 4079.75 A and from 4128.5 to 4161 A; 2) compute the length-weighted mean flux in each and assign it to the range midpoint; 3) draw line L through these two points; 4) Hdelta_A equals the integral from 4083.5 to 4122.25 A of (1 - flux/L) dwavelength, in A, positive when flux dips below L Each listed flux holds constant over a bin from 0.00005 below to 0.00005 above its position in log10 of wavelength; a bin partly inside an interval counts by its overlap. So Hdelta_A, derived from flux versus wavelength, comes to 2.7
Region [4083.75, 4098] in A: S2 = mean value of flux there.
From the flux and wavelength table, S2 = 31.5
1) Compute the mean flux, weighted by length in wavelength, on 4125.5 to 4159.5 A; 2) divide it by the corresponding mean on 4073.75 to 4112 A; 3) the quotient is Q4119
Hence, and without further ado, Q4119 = 1.08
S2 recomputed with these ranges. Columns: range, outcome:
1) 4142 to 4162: 32.3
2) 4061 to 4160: 30.7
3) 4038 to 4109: 30.2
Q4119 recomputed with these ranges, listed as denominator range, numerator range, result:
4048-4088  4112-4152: 0.99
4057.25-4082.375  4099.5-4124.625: 0.91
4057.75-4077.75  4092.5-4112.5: 0.86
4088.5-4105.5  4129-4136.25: 1.17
